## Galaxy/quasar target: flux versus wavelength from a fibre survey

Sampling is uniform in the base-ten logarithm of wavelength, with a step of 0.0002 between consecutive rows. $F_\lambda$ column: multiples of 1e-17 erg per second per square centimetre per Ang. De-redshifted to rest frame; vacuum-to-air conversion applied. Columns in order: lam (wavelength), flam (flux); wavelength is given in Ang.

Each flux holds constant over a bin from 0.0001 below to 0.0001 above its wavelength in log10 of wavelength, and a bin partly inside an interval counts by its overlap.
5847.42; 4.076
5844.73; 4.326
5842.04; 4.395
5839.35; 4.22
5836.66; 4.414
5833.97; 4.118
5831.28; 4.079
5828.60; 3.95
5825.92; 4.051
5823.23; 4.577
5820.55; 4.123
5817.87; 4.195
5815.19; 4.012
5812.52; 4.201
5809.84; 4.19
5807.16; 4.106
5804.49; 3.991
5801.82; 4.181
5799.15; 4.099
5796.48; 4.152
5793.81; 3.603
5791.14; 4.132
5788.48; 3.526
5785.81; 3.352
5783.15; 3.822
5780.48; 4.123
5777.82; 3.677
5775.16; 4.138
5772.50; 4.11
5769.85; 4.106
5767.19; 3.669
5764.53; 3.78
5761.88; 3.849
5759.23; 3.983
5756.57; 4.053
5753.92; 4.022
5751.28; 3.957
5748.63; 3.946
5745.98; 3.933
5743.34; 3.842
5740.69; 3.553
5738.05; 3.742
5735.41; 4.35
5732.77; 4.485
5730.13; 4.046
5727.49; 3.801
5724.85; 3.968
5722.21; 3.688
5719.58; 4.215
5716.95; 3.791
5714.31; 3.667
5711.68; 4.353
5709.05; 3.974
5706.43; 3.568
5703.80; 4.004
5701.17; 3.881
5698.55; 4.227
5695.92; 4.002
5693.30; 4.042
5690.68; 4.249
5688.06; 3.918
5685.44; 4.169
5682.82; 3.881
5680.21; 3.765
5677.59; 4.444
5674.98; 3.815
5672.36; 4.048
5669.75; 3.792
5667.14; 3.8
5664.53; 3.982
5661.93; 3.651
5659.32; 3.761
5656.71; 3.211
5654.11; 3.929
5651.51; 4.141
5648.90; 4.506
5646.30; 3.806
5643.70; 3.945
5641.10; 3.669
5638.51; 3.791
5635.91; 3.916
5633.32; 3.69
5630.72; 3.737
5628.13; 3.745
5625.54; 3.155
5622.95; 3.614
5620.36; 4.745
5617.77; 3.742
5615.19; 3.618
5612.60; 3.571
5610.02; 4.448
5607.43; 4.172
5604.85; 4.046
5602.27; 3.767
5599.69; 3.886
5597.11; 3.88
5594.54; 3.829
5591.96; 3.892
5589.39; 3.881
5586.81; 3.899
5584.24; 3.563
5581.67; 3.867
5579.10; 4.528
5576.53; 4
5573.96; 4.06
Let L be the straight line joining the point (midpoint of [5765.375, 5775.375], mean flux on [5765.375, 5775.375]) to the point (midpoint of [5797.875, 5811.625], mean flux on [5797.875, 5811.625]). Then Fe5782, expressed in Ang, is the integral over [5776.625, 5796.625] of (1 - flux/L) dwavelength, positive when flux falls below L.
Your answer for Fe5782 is 1.3 Ang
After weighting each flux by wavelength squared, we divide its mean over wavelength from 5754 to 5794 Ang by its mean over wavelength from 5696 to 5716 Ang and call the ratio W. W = 1.0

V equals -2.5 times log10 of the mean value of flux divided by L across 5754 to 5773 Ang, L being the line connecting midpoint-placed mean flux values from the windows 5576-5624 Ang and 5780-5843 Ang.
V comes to 0.028 mag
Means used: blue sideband 3.95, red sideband 4.06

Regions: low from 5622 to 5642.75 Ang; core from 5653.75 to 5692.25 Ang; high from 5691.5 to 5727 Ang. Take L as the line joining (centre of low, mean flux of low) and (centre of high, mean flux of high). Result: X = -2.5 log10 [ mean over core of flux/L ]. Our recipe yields -0.021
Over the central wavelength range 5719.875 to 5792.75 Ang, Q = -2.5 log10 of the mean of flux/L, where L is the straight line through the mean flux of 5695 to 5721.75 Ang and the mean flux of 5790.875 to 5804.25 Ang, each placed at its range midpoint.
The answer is 0.02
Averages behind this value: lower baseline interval 3.96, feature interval 3.92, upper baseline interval 4.02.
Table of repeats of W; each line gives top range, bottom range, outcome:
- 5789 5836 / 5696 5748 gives 1.07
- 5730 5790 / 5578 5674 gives 1.06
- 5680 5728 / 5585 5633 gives 1.06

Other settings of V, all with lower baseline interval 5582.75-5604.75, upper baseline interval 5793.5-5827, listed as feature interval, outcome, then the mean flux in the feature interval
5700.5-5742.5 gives 0.019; 3.94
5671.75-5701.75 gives -0.021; 4.04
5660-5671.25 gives 0.035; 3.81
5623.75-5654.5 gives 0.020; 3.83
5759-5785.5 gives 0.048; 3.9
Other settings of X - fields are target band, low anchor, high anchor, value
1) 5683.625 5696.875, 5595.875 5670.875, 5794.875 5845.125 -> -0.033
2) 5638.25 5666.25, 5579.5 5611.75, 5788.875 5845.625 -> 0.037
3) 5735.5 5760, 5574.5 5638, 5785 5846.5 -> 0.031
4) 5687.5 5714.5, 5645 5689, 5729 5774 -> -0.018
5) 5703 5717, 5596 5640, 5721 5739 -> 0.025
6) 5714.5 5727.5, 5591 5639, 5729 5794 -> 0.006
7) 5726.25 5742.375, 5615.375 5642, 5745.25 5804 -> -0.031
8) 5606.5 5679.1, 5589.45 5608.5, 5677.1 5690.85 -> 0.030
